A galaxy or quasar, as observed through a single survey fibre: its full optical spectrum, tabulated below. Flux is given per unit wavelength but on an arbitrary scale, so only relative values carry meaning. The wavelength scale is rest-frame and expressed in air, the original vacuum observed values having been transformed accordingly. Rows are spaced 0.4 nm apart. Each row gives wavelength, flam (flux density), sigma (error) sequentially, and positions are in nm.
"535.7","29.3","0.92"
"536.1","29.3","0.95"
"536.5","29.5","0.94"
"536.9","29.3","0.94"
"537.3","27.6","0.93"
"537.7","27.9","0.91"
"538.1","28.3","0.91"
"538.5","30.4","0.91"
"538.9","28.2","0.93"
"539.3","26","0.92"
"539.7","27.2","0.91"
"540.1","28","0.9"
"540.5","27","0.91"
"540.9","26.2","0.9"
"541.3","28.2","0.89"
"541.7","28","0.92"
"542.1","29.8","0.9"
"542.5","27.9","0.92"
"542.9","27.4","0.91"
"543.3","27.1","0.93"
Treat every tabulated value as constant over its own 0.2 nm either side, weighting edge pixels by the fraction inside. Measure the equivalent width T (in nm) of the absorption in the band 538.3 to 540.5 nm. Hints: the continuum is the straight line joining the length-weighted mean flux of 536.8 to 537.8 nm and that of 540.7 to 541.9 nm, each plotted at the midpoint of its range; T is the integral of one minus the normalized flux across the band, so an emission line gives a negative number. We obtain 0.00 nm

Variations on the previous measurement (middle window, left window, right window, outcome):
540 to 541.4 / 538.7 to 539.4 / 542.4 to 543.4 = 0.005 nm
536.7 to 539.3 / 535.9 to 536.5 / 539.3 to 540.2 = -0.014 nm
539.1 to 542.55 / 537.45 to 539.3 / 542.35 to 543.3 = 0.040 nm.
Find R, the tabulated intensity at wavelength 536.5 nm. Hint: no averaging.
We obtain 29.5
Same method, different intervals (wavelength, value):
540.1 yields 28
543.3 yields 27.1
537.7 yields 27.9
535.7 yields 29.3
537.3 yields 27.6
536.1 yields 29.3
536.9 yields 29.3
